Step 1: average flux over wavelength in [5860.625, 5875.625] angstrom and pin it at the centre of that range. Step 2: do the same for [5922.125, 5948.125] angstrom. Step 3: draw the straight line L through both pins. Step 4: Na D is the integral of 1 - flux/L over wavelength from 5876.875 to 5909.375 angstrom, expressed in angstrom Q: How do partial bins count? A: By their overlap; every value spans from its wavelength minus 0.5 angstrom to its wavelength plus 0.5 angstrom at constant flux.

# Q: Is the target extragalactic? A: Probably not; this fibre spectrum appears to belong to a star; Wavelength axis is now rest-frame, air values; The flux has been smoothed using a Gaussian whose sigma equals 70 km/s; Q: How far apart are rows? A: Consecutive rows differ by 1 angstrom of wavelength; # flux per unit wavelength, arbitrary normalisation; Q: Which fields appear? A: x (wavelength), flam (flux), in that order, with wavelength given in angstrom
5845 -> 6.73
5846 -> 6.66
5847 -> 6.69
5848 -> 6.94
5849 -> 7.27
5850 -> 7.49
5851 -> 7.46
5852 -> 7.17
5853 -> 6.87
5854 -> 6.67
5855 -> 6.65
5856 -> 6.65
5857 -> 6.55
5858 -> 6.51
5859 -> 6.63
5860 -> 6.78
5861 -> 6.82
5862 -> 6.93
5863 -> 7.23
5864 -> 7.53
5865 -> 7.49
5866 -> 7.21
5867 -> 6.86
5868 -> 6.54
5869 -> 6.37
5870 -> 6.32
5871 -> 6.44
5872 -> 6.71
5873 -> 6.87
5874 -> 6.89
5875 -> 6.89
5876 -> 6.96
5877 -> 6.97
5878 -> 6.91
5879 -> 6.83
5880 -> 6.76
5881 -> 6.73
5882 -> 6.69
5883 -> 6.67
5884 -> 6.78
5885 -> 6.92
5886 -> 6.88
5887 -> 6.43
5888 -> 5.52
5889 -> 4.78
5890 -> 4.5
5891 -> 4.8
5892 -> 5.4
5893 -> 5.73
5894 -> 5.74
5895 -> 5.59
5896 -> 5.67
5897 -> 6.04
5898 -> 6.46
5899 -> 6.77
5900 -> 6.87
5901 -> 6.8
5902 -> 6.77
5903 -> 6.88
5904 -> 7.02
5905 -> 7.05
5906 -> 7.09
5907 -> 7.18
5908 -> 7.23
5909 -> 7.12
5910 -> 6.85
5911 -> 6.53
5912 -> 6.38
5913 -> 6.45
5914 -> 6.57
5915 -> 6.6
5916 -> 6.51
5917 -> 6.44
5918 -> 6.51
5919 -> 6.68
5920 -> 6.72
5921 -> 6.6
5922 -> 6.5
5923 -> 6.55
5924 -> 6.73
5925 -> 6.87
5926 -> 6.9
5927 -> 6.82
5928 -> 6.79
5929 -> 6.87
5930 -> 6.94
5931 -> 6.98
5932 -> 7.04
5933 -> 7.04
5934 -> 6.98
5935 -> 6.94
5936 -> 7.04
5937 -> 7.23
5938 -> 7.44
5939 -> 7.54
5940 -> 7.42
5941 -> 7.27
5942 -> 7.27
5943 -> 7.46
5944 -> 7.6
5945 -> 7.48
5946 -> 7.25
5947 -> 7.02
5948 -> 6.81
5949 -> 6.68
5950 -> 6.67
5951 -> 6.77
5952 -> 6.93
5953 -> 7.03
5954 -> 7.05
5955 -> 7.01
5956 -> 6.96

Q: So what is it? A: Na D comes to 2.6 angstrom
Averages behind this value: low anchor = 6.87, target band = 6.4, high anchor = 7.08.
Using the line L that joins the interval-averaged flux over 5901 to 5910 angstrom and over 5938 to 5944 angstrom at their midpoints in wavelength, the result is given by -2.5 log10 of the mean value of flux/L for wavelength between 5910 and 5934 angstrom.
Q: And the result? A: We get 0.08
